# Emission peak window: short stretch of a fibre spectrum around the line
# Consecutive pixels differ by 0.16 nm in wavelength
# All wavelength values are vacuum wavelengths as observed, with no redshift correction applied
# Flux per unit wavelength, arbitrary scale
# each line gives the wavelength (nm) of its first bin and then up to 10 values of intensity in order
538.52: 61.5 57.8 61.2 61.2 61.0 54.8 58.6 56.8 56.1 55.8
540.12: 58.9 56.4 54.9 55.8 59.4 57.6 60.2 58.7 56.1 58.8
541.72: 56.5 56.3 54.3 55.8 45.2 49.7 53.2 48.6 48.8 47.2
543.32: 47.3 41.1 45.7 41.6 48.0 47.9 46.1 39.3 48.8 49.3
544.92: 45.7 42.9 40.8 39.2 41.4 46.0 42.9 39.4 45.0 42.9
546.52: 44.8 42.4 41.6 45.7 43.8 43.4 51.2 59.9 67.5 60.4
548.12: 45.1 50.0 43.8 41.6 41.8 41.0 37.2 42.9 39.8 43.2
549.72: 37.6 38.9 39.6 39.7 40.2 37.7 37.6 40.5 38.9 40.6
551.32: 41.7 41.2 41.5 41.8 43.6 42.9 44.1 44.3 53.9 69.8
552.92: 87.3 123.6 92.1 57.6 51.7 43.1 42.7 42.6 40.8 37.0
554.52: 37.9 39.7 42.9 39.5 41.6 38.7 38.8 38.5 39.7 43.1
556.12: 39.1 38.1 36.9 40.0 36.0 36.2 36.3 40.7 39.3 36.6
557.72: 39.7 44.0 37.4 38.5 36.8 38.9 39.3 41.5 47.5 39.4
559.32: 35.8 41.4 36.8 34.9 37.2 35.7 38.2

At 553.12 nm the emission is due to [O III] 5007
